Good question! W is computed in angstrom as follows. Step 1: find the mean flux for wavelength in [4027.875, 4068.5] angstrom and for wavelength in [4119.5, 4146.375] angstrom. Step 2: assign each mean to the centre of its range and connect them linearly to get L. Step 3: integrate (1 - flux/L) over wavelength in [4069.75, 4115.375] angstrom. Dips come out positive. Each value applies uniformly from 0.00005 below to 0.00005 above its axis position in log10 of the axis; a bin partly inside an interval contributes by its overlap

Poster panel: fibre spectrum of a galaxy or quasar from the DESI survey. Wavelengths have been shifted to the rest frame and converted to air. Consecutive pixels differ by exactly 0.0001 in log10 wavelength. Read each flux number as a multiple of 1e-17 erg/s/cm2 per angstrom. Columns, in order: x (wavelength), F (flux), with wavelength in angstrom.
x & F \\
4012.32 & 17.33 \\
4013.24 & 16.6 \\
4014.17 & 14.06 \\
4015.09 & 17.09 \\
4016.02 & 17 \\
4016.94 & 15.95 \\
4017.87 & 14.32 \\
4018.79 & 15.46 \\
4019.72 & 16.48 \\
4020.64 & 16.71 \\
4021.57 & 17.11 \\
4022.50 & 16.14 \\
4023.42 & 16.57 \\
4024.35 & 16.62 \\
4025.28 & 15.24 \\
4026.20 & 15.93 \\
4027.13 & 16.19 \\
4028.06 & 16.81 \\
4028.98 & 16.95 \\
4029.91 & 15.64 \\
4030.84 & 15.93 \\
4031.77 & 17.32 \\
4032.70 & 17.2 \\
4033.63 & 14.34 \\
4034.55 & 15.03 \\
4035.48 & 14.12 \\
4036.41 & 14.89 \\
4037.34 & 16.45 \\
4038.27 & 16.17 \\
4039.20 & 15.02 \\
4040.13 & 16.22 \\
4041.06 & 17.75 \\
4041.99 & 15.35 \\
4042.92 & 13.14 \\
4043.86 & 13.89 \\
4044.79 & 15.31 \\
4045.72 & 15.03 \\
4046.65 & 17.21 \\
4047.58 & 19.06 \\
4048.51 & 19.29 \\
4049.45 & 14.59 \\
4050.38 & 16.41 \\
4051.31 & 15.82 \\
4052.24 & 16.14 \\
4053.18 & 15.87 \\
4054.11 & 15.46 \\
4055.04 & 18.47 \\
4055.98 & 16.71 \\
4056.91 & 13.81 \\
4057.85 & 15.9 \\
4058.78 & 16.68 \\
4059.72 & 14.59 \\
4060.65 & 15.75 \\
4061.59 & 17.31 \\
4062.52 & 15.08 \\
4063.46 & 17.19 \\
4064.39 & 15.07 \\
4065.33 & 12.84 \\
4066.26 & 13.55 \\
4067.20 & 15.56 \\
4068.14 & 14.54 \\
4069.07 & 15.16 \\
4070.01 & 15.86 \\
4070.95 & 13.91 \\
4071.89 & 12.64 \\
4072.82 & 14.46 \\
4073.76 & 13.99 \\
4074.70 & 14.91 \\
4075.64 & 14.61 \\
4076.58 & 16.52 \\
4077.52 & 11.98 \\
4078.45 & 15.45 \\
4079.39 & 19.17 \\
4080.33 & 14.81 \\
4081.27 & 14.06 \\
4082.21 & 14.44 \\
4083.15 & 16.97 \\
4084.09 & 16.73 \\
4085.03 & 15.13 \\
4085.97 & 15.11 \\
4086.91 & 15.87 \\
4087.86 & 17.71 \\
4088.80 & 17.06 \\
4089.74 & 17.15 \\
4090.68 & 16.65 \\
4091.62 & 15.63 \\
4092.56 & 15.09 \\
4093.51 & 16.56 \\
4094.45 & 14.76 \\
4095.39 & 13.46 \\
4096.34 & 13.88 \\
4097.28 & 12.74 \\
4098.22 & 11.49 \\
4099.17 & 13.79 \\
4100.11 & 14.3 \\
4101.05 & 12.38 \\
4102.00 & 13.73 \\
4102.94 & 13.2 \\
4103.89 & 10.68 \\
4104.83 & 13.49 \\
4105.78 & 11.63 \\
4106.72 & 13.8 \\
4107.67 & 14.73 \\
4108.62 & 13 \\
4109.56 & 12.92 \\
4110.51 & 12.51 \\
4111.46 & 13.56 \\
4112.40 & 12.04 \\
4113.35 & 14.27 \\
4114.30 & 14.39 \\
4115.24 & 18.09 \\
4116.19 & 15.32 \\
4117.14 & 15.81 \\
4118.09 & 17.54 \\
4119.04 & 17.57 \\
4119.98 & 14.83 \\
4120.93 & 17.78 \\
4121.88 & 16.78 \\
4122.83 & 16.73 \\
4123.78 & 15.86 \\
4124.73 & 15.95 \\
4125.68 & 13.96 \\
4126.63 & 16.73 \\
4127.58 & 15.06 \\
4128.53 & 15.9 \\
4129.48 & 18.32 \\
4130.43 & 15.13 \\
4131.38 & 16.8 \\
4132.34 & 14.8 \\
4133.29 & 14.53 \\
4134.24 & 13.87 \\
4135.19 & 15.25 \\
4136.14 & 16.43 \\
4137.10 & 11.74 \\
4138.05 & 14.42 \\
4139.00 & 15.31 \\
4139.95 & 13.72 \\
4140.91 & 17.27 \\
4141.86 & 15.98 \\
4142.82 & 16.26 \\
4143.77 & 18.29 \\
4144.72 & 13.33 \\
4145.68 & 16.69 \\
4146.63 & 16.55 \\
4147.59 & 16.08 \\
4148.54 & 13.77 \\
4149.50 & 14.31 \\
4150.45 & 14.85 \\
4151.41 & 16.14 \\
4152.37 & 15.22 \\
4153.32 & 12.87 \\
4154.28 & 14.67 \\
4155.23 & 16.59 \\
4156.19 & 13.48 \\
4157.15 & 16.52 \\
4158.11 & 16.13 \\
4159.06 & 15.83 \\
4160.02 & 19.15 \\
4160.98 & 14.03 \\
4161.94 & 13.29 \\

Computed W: 3.6 angstrom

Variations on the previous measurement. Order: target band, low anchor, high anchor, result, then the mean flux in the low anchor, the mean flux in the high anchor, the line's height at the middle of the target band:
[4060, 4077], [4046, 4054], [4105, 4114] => 0.7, 16.7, 13.2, 15.6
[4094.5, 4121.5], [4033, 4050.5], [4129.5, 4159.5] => 2.4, 15.8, 15.3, 15.5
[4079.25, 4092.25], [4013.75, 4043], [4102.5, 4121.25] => -1.1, 16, 14.3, 14.8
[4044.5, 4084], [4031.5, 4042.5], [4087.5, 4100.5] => -0.3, 15.8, 15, 15.4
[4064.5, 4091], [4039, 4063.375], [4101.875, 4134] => 0.6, 16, 14.9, 15.6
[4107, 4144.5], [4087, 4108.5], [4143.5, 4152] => -1.0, 14.3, 15.5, 14.9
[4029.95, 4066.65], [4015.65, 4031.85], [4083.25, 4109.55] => -0.4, 16.2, 14.4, 15.6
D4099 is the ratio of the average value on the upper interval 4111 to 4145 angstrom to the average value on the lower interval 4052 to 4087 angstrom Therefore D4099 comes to 1.02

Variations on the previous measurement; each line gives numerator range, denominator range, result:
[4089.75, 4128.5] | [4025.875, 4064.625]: 0.91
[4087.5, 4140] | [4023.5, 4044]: 0.94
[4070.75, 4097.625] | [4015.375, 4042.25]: 0.95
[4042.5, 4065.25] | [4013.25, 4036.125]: 1.00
